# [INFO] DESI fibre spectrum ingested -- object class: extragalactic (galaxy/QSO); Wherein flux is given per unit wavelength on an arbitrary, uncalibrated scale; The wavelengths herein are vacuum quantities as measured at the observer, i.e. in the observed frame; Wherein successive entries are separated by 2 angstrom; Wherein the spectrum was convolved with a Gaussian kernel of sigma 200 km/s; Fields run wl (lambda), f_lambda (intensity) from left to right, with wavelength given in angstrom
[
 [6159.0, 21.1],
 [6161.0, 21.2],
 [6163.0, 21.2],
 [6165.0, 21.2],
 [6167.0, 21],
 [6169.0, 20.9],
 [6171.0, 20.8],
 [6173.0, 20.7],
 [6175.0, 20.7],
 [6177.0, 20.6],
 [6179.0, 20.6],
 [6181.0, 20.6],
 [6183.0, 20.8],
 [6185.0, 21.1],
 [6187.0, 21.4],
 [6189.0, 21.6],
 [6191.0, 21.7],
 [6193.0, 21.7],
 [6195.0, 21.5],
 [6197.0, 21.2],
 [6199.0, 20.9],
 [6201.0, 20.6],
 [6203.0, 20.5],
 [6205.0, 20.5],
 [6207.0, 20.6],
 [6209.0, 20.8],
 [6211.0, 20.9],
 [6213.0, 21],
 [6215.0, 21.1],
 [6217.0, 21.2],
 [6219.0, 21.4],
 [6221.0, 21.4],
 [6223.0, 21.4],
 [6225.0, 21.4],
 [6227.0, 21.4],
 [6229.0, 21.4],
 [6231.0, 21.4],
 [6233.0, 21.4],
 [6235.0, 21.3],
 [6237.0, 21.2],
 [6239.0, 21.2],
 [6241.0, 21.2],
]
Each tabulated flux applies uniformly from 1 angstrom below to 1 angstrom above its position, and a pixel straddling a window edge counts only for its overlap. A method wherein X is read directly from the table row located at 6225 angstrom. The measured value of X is 21.4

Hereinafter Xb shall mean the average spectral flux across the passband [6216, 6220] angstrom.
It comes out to 21.3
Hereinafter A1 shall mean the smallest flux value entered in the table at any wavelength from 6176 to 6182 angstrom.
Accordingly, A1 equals 20.6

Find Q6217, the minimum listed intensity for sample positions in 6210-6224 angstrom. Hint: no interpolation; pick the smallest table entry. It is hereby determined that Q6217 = 20.9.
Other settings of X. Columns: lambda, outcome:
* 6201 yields 20.6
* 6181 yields 20.6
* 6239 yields 21.2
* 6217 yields 21.2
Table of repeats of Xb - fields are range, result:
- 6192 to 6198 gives 21.5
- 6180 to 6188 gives 21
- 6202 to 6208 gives 20.5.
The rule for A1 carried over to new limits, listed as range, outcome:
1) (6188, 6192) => 21.6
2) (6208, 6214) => 20.8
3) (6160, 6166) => 21.2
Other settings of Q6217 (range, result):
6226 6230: 21.4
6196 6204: 20.5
